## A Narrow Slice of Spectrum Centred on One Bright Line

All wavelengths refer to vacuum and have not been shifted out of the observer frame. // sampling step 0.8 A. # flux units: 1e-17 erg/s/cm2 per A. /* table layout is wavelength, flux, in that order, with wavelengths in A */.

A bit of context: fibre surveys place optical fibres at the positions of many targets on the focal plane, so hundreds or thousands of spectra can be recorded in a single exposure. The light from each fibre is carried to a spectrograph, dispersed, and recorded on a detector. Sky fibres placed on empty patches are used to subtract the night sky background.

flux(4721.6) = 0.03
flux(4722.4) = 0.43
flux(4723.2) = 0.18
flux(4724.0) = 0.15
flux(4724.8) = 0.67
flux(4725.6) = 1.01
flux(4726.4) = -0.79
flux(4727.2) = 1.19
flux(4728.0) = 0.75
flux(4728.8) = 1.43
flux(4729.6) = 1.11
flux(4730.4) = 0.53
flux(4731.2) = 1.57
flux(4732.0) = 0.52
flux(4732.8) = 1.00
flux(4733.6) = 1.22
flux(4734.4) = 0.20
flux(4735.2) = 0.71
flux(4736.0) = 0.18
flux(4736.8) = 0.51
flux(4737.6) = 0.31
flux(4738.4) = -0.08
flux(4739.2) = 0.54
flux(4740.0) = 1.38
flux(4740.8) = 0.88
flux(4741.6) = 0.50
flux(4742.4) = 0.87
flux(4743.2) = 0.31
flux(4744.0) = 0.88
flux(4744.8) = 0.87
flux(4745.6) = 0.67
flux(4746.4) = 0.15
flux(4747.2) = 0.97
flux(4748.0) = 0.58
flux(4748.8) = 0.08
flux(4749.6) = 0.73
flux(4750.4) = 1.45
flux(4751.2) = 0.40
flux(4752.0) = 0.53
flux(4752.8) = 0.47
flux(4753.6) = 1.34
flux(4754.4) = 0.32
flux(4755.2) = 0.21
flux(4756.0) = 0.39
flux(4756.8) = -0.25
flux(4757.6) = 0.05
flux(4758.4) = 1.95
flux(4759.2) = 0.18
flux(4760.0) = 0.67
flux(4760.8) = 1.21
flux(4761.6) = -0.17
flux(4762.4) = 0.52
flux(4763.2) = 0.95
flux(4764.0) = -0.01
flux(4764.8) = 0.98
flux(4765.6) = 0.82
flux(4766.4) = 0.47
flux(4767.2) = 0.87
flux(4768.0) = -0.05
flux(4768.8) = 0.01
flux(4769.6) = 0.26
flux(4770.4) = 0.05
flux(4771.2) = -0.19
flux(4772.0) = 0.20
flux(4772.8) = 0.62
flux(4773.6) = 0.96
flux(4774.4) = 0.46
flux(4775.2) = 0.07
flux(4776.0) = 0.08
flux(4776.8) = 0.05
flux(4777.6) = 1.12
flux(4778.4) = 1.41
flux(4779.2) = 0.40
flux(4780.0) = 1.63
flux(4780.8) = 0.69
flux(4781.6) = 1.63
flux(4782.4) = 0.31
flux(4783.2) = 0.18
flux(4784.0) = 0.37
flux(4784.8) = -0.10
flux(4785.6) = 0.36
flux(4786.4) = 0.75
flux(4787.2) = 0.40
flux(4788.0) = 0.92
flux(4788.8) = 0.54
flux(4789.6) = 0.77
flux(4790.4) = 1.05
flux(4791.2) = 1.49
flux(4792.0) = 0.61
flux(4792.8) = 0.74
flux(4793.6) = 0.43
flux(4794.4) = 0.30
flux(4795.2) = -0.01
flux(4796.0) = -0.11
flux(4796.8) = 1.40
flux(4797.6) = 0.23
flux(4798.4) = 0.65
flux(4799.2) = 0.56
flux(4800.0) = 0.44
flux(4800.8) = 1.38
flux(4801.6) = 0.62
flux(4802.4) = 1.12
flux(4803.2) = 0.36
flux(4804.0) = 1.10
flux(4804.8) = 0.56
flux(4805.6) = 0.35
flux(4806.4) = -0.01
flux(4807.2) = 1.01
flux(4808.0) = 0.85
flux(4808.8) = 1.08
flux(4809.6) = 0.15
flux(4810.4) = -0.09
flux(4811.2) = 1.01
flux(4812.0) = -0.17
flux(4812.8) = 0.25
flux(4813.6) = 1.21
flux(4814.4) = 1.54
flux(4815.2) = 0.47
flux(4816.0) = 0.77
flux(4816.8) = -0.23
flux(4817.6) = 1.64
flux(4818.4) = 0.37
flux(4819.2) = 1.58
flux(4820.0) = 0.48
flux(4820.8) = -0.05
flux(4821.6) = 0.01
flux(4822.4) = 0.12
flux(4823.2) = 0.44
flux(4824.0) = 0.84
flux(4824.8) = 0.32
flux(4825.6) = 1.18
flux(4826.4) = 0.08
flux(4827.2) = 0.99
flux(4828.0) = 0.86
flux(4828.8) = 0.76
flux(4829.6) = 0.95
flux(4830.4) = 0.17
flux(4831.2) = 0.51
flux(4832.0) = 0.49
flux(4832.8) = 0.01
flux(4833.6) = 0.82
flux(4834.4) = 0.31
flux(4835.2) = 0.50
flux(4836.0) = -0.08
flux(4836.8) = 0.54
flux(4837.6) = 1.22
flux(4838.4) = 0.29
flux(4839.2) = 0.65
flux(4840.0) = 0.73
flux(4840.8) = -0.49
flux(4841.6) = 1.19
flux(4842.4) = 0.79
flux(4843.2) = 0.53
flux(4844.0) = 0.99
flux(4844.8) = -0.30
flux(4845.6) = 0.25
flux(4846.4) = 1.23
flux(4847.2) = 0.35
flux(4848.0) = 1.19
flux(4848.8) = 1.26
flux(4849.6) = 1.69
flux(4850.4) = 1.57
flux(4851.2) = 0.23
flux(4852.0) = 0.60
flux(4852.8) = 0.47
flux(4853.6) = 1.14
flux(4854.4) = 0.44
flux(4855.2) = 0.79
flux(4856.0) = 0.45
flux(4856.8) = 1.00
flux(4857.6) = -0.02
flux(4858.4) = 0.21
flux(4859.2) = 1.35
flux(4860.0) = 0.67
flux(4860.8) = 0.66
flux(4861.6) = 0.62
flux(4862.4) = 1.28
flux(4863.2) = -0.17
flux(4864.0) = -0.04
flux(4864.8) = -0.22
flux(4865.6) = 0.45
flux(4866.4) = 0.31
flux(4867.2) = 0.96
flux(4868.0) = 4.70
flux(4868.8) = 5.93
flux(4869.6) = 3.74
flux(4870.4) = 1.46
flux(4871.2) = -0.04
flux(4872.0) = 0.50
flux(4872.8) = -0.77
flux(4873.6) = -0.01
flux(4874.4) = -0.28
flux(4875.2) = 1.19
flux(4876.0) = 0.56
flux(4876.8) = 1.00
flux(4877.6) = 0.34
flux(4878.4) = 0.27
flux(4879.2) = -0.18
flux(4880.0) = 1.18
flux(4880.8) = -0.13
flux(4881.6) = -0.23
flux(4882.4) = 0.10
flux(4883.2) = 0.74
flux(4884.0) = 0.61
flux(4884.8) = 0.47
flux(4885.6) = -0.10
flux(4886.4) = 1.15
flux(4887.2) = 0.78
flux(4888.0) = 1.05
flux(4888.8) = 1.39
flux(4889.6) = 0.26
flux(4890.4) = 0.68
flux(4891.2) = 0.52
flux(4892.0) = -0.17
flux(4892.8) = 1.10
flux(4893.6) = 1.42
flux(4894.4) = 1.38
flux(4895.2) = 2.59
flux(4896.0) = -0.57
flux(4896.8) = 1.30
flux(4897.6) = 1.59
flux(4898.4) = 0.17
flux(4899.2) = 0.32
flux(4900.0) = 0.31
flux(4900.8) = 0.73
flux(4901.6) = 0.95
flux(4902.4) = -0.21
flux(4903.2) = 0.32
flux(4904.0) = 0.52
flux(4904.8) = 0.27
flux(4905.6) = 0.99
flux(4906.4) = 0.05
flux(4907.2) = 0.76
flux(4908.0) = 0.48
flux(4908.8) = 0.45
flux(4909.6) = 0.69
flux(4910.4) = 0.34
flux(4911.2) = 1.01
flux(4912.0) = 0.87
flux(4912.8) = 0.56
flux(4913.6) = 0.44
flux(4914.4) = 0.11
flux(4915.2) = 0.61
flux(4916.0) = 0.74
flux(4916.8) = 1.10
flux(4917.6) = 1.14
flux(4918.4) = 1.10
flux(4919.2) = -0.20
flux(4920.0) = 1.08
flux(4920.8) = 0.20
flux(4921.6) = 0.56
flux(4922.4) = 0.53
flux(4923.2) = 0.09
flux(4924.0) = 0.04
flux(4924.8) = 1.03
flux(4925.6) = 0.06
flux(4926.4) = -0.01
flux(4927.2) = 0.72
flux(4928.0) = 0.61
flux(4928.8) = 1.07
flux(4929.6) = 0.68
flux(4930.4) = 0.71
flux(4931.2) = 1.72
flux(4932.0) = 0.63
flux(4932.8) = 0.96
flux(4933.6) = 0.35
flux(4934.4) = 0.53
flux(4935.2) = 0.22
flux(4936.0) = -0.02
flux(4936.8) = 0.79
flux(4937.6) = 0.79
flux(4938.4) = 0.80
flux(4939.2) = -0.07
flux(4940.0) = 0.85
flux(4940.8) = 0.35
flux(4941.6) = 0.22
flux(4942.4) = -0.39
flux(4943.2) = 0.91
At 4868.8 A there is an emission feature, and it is H-gamma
